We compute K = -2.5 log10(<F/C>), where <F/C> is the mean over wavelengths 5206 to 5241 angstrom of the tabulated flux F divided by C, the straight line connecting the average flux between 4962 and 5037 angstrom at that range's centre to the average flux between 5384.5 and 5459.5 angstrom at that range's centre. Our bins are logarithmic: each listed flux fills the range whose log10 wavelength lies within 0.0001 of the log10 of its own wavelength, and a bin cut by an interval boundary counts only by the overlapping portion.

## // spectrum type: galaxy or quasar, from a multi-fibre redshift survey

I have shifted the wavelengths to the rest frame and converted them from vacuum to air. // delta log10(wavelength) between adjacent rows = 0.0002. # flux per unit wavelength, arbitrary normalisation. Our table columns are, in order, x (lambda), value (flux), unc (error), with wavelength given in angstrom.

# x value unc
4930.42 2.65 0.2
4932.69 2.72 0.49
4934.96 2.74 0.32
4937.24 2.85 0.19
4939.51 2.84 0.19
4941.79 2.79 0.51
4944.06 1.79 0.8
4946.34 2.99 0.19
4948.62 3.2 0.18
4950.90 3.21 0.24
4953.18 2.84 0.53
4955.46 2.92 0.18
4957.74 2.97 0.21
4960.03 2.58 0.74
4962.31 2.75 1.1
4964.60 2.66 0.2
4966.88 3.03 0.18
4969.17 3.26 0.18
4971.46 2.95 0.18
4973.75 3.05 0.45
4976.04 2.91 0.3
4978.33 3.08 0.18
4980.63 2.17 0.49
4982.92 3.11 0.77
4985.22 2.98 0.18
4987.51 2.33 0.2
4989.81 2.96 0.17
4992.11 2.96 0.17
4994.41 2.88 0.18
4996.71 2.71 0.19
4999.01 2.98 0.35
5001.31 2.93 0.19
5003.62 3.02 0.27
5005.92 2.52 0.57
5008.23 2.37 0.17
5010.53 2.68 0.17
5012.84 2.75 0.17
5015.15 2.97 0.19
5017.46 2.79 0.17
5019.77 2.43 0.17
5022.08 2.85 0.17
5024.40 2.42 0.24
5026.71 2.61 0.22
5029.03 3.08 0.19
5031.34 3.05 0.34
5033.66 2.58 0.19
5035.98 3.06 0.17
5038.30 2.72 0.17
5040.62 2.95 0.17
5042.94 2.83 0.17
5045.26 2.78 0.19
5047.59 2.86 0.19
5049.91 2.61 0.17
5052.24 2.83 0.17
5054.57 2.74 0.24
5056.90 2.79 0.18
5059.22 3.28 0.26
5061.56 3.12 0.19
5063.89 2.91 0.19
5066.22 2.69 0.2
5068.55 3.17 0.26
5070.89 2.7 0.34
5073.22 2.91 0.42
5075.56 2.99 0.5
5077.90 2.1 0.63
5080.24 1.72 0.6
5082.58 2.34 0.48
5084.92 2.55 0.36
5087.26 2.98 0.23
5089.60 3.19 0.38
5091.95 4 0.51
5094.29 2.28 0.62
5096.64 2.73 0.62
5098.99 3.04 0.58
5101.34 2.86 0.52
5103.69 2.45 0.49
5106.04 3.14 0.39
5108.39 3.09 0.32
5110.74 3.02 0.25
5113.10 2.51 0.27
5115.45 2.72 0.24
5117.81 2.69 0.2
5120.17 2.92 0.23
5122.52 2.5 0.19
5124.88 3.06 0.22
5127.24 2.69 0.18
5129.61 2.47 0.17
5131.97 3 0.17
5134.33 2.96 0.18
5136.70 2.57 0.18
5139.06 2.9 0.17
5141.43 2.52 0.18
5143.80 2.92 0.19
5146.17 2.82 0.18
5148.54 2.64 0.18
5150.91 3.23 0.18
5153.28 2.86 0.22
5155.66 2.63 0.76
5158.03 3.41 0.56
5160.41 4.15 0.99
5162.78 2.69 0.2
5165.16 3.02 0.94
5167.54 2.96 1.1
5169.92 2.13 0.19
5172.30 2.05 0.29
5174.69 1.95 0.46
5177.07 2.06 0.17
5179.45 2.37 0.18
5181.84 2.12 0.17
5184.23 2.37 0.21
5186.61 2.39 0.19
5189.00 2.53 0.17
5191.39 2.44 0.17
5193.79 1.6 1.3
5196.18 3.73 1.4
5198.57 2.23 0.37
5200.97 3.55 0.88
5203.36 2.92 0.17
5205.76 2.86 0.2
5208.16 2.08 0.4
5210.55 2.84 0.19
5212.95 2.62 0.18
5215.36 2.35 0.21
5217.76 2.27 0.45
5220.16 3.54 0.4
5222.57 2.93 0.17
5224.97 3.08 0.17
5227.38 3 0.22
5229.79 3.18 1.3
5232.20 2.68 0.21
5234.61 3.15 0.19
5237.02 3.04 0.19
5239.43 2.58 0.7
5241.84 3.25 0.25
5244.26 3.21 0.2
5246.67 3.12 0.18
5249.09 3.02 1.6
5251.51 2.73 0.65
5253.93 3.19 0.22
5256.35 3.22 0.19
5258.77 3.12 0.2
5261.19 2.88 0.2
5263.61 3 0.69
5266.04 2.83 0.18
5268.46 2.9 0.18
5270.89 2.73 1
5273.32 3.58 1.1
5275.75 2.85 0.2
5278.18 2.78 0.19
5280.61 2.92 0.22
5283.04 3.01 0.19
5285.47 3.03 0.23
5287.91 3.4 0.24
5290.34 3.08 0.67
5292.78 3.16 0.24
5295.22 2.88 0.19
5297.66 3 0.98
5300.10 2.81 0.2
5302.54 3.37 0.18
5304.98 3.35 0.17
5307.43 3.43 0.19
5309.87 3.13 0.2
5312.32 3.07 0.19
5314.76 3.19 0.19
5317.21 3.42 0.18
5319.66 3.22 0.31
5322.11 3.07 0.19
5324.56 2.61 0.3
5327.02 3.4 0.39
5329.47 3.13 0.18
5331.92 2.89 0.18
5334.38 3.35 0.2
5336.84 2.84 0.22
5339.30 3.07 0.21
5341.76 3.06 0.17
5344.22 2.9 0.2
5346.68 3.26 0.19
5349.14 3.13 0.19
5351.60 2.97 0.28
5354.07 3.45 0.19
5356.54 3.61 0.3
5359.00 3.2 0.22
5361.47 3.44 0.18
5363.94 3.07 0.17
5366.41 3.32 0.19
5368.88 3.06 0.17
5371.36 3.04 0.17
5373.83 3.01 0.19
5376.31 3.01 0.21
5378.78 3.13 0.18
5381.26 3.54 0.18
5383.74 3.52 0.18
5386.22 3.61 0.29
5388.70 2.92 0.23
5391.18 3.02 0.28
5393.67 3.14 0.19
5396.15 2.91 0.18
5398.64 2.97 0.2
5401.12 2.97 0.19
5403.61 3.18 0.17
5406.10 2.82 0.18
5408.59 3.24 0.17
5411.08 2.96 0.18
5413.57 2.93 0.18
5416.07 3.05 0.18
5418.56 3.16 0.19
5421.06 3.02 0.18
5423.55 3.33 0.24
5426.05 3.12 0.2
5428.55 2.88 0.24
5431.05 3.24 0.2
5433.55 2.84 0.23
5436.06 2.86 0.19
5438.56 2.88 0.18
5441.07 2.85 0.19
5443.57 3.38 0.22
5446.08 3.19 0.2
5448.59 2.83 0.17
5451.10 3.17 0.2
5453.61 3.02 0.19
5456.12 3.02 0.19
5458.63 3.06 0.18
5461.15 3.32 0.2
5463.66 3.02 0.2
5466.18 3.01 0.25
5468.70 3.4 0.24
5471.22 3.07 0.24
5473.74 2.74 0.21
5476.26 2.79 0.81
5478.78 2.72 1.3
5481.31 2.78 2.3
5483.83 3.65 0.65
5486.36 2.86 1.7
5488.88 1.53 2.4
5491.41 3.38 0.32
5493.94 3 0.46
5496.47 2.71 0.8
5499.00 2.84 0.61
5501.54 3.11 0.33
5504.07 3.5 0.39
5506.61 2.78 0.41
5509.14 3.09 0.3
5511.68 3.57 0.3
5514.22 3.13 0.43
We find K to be 0.047 mag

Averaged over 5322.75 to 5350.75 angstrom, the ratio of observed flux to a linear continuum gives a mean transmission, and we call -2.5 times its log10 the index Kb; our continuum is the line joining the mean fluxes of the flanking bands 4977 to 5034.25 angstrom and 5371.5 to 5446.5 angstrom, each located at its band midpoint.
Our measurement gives -0.010 mag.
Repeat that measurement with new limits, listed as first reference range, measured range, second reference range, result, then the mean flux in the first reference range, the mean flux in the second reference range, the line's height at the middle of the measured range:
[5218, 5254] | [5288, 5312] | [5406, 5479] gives -0.04 mag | 3.02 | 3.04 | 3.03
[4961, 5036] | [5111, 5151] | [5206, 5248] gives 0.03 mag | 2.81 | 2.88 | 2.85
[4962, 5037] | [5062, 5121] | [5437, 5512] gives 0.02 mag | 2.81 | 3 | 2.85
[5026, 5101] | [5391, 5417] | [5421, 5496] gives -0.02 mag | 2.82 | 3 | 2.97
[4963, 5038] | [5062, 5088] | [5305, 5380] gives 0.09 mag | 2.81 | 3.15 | 2.89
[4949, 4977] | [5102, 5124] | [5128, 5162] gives 0.05 mag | 2.94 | 2.93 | 2.93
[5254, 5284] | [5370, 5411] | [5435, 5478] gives -0.04 mag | 2.99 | 3.03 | 3.02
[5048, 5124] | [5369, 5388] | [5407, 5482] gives -0.09 mag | 2.8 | 3.03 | 2.99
